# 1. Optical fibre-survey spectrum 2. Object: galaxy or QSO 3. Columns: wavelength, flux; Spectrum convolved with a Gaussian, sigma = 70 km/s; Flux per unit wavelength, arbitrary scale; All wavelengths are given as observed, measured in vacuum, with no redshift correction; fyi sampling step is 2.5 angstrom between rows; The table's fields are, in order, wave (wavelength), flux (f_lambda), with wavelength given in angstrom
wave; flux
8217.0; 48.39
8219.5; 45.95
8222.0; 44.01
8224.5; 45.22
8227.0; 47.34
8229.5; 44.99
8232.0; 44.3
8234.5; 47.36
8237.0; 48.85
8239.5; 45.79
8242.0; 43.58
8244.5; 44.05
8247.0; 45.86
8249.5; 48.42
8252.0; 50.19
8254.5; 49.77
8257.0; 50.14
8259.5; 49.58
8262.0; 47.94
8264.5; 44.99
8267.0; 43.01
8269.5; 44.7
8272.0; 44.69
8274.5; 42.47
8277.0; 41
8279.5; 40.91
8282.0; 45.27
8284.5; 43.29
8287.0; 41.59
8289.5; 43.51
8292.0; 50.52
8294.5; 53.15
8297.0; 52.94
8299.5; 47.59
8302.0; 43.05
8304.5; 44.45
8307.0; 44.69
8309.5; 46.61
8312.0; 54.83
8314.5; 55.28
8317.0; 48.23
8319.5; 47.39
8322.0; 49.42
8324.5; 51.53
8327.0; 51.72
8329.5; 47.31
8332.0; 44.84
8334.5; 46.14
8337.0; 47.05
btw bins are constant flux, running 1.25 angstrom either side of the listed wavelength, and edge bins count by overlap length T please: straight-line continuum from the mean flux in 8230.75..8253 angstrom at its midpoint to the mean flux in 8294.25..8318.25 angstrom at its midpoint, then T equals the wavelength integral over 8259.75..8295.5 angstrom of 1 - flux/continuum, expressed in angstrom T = 2.21 angstrom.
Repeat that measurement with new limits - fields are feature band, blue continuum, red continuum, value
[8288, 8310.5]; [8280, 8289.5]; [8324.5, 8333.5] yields -1.2 angstrom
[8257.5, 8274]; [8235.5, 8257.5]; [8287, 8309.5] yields 0.5 angstrom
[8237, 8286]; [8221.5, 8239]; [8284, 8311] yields 0.8 angstrom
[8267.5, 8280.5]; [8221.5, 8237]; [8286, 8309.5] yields 1.0 angstrom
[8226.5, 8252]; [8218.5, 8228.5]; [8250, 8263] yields 0.7 angstrom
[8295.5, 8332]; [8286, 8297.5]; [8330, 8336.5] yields -1.5 angstrom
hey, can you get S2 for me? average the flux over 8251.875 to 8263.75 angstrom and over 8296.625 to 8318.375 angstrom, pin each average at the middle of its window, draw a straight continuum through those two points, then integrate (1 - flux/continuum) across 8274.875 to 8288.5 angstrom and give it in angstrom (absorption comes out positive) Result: 1.8 angstrom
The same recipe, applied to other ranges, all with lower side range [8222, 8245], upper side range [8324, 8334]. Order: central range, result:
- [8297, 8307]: 0.4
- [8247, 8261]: -0.9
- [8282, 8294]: 0.5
